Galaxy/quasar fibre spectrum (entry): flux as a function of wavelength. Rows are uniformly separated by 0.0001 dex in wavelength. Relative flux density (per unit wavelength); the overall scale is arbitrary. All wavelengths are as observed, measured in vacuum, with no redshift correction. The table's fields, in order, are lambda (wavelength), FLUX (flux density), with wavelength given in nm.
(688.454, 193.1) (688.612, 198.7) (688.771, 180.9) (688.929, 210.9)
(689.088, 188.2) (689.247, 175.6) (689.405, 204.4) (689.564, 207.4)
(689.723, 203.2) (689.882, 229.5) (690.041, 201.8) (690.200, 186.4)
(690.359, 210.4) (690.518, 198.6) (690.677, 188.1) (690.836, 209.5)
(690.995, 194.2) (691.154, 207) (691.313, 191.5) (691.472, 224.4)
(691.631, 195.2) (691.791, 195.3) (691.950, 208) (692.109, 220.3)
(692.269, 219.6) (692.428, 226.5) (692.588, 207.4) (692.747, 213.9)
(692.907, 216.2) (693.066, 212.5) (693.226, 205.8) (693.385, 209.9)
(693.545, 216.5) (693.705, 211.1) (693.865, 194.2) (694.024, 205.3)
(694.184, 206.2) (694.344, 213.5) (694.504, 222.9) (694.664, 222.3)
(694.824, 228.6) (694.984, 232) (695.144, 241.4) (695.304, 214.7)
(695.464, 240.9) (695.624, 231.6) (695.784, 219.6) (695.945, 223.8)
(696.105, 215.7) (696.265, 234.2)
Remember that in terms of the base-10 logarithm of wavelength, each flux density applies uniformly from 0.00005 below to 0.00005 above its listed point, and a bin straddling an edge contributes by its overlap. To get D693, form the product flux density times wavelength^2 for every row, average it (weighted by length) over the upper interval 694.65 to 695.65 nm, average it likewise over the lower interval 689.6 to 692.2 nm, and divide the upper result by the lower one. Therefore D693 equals 1.14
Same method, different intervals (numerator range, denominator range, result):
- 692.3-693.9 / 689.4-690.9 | 1.05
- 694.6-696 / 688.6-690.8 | 1.17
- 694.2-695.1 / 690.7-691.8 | 1.12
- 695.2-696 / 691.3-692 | 1.12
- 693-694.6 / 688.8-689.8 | 1.08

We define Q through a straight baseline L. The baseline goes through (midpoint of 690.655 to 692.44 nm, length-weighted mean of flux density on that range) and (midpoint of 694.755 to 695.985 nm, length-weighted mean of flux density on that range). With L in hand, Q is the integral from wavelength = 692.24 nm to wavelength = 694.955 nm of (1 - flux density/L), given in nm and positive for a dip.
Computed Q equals 0.06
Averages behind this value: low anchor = 207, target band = 214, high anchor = 229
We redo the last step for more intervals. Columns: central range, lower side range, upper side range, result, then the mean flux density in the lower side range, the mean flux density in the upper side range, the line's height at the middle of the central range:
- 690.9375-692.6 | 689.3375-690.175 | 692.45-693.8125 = 0.014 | 208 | 212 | 210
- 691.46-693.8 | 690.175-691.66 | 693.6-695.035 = -0.041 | 201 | 215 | 208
